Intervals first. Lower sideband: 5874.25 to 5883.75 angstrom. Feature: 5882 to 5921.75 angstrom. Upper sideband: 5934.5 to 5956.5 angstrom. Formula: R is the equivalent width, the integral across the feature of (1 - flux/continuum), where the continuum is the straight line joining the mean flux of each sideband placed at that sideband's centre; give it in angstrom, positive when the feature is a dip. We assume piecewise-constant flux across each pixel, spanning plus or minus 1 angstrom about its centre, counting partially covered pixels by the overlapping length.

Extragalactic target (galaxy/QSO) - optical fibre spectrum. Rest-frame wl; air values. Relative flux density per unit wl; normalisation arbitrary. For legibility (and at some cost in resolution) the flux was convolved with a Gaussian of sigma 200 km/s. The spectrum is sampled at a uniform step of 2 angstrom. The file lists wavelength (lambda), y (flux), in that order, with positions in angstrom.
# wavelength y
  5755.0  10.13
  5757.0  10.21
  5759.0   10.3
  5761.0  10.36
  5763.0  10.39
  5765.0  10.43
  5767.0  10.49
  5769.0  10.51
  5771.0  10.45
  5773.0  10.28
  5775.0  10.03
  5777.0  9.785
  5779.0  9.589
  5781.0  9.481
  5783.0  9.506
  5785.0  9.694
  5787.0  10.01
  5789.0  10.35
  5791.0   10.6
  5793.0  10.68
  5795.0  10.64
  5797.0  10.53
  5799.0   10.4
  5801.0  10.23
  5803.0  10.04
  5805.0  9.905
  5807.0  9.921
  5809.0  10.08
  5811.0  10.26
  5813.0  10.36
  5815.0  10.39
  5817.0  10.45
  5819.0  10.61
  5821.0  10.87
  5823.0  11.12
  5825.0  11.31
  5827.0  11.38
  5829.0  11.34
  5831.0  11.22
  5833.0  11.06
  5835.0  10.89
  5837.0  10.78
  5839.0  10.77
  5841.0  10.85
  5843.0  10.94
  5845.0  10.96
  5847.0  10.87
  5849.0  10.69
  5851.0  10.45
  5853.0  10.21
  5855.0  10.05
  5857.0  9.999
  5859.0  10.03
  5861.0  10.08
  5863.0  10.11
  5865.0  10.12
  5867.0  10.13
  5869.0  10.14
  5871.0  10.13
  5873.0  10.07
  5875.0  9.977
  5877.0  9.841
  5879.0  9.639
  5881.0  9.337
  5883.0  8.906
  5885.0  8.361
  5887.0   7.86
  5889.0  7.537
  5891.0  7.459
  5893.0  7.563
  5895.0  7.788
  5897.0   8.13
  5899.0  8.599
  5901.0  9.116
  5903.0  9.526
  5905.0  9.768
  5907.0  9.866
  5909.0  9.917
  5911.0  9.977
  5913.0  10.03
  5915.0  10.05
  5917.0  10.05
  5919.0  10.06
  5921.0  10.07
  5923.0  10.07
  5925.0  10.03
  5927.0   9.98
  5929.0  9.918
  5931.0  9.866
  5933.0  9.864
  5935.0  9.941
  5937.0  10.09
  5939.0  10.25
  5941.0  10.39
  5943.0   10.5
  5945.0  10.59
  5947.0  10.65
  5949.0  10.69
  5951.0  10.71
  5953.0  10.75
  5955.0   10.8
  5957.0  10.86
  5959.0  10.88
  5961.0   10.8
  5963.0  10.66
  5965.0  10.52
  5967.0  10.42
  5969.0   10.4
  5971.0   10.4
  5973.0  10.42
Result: 3.47 angstrom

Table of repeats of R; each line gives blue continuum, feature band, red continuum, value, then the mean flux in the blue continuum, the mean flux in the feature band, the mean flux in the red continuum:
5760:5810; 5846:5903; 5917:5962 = 4.83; 10.2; 9.4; 10.3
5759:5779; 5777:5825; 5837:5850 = 1.16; 10.3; 10.3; 10.8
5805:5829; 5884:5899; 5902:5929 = 3.33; 10.6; 7.87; 9.95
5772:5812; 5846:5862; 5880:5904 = -2.27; 10.1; 10.3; 8.35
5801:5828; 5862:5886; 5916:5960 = 1.58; 10.5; 9.73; 10.3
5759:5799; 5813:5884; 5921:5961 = -1.20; 10.2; 10.4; 10.4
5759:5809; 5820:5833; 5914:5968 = -1.23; 10.2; 11.2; 10.4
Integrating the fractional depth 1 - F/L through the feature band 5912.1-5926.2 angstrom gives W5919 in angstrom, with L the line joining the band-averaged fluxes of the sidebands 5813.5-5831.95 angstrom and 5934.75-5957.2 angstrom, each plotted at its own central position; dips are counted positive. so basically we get 0.75 angstrom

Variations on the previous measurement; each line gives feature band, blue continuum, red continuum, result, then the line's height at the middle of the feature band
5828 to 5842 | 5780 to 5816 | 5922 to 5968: -1.0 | 10.2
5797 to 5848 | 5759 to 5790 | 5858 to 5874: -2.9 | 10.1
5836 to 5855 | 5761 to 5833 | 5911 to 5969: -0.6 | 10.4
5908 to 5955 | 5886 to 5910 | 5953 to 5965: -2.1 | 9.79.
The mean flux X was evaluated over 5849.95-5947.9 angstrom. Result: 9.65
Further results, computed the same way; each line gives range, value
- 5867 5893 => 9.08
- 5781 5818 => 10.2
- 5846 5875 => 10.2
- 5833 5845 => 10.9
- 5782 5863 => 10.5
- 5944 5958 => 10.7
